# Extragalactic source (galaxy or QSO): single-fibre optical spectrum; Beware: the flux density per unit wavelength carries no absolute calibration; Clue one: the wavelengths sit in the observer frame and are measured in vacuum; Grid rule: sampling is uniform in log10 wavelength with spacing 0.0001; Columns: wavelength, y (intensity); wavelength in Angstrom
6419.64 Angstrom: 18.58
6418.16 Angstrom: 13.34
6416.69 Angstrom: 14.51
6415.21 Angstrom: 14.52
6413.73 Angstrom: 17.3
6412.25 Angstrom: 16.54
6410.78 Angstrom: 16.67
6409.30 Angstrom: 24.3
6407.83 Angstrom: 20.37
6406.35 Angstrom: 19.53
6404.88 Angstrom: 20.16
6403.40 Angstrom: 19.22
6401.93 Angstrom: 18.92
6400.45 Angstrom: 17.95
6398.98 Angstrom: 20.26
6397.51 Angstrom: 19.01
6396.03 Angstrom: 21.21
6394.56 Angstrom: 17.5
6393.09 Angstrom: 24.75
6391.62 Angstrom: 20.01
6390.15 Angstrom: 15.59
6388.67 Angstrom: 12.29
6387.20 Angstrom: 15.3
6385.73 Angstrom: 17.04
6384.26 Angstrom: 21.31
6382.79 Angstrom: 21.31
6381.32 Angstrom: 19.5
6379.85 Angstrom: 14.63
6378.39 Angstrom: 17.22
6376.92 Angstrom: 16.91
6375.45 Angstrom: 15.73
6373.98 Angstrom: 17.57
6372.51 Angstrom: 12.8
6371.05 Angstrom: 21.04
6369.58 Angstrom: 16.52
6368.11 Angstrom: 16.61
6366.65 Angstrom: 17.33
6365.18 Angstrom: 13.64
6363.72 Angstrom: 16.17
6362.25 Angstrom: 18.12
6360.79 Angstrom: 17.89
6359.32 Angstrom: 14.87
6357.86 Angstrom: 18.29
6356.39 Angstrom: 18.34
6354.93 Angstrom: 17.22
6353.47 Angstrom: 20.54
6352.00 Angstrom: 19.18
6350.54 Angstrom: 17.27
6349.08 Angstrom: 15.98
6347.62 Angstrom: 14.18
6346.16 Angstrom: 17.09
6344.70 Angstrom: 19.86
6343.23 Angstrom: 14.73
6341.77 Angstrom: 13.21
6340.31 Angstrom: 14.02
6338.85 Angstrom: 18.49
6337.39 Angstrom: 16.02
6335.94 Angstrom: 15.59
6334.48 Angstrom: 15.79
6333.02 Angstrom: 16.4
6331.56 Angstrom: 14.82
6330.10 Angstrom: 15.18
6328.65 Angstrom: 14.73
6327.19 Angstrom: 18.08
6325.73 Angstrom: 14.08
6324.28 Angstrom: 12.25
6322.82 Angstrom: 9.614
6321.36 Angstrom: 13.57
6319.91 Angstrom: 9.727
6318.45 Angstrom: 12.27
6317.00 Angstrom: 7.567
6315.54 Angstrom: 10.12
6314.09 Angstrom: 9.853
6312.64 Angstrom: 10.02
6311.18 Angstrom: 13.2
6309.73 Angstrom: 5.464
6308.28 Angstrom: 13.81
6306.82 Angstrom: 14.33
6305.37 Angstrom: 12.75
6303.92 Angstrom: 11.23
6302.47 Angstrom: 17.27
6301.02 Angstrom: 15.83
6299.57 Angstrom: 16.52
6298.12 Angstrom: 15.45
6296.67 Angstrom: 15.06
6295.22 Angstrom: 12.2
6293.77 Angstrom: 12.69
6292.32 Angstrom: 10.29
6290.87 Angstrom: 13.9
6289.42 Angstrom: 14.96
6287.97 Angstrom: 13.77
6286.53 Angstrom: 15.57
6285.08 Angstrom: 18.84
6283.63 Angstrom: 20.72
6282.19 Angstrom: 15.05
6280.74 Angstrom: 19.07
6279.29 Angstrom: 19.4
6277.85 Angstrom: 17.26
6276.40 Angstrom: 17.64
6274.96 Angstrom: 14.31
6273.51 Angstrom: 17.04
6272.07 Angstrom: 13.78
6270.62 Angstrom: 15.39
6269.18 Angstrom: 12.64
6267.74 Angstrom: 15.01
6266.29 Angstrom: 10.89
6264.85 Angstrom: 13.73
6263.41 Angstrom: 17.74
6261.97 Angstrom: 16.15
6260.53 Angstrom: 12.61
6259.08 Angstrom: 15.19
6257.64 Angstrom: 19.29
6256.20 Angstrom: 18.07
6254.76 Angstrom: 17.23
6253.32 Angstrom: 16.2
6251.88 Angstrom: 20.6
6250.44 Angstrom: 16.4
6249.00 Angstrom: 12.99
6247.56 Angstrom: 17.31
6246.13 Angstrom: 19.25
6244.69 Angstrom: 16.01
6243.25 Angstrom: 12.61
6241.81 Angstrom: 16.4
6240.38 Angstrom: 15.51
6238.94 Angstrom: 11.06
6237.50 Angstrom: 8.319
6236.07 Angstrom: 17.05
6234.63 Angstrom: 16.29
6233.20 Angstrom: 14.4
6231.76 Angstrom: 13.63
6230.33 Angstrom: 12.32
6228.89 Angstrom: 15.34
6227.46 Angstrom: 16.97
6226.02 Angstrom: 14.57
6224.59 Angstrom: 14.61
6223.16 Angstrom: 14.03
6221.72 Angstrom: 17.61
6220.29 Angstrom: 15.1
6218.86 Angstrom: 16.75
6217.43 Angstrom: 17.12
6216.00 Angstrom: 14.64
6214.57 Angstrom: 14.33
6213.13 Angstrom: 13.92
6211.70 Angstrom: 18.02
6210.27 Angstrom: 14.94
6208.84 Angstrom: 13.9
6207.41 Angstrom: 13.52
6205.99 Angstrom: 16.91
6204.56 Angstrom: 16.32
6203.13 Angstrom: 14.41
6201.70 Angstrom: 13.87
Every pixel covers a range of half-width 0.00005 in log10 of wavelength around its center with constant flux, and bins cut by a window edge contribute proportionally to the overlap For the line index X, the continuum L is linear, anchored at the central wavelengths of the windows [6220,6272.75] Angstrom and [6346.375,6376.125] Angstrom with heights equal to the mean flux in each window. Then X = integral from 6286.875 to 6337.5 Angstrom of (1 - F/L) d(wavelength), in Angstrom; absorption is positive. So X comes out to 9.2 Angstrom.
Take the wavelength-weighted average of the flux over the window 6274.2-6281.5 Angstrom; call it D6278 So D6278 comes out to 17.5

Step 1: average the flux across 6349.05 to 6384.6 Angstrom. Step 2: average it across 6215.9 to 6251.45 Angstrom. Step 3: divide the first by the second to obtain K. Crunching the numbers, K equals 1.2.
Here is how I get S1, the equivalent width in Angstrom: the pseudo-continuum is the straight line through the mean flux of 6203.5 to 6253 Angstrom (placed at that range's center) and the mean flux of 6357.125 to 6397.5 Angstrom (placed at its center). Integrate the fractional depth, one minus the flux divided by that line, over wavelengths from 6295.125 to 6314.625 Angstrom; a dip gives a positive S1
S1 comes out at 3.9 Angstrom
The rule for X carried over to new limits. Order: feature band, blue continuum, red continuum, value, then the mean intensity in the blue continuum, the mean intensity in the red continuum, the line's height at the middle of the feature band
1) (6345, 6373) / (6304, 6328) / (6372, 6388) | -3.11 Angstrom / 11.7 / 17.3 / 15.4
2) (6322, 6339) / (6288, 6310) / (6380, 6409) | 0.50 Angstrom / 13.6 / 19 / 15.4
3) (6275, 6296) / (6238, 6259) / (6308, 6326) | -3.85 Angstrom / 16.2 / 10.7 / 13.3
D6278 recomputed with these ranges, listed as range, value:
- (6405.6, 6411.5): 20.2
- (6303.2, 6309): 13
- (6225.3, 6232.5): 14.6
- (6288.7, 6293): 13.1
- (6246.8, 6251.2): 15.7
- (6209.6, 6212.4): 16.5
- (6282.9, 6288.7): 17.2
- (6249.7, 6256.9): 17.7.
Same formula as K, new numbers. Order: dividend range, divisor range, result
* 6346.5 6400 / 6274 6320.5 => 1.26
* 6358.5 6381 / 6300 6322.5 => 1.40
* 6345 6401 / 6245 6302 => 1.11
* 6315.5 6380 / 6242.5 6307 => 1.01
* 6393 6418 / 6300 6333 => 1.48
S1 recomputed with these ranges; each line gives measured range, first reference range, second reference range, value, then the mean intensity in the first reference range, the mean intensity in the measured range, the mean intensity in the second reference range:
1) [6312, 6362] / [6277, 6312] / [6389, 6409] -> 5.5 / 14.8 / 15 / 19.5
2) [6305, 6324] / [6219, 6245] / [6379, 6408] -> 6.5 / 14.6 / 10.9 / 18.8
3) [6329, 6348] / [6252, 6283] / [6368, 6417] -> 1.5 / 16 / 15.8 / 18.1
